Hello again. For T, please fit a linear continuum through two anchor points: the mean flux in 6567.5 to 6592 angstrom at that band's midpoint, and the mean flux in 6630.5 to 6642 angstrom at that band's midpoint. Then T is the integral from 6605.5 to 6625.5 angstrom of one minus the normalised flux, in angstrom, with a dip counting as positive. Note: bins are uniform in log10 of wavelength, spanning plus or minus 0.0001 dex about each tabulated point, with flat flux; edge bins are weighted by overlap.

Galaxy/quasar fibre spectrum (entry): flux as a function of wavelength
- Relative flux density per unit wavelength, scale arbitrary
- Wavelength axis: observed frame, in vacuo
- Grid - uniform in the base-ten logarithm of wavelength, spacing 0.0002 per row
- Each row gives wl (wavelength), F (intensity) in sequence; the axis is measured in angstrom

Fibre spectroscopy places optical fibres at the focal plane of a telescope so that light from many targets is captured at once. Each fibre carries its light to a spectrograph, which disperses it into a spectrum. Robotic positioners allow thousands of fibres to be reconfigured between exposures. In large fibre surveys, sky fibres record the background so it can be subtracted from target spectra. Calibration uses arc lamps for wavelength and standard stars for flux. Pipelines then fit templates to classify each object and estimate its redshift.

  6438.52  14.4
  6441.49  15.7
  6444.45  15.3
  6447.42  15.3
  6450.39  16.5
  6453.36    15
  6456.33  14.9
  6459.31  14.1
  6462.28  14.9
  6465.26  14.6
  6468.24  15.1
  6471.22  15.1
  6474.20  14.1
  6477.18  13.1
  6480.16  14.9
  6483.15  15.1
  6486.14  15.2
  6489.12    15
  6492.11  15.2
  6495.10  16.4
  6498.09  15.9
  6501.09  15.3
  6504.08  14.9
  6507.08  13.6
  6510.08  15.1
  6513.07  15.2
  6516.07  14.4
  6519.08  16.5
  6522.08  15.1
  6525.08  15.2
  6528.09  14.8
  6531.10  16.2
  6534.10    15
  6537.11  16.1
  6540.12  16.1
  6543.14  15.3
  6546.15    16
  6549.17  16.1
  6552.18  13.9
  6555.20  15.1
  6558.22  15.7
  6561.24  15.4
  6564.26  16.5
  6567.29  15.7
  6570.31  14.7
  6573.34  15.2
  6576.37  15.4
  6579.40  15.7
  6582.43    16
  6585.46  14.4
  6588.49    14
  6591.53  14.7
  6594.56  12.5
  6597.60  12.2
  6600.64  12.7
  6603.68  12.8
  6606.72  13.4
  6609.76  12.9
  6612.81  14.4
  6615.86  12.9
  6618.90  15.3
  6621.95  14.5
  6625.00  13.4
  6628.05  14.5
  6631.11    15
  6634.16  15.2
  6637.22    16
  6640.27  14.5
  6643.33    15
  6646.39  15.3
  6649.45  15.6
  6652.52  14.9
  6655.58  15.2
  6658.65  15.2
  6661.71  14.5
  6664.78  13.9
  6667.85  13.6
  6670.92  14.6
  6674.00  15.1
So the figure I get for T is 1.7 angstrom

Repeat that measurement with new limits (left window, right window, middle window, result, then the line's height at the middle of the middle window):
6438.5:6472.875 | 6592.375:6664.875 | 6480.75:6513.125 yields -0.58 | 14.9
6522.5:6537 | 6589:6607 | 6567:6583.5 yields -1.88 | 13.8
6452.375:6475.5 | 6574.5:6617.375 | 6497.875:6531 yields -1.64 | 14.4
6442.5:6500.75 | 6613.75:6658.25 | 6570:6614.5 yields 2.49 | 14.9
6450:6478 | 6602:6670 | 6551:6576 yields -1.27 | 14.6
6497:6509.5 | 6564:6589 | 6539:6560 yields -0.43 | 15.1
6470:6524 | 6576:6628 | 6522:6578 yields -3.83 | 14.5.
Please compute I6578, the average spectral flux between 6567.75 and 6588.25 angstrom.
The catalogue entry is 15.2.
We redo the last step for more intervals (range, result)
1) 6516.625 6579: 15.5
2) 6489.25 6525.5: 15.2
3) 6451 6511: 14.9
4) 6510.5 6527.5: 15.2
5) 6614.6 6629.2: 14.1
